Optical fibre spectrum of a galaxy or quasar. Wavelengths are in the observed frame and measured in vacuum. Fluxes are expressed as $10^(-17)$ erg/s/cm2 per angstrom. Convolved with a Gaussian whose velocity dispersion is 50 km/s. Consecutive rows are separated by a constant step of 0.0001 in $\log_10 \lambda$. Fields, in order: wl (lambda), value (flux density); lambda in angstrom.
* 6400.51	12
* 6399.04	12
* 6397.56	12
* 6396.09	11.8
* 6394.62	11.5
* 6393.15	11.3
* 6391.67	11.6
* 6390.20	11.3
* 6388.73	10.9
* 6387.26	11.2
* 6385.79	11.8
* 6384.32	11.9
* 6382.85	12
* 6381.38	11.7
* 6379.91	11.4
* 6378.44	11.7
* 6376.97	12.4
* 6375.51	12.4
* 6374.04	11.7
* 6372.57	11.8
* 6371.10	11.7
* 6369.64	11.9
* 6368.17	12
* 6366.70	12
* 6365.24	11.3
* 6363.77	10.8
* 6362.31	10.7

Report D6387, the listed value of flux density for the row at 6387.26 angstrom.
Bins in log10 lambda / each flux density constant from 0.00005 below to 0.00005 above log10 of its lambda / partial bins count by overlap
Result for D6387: 11.2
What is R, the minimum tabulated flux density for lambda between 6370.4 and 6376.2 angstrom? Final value 11.7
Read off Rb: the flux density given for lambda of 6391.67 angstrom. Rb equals 11.6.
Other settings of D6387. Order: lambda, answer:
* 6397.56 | 12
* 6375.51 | 12.4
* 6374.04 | 11.7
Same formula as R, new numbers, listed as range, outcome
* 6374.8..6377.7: 12.4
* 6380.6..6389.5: 10.9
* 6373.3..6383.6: 11.4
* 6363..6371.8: 10.8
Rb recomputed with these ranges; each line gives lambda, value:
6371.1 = 11.7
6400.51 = 12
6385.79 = 11.8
